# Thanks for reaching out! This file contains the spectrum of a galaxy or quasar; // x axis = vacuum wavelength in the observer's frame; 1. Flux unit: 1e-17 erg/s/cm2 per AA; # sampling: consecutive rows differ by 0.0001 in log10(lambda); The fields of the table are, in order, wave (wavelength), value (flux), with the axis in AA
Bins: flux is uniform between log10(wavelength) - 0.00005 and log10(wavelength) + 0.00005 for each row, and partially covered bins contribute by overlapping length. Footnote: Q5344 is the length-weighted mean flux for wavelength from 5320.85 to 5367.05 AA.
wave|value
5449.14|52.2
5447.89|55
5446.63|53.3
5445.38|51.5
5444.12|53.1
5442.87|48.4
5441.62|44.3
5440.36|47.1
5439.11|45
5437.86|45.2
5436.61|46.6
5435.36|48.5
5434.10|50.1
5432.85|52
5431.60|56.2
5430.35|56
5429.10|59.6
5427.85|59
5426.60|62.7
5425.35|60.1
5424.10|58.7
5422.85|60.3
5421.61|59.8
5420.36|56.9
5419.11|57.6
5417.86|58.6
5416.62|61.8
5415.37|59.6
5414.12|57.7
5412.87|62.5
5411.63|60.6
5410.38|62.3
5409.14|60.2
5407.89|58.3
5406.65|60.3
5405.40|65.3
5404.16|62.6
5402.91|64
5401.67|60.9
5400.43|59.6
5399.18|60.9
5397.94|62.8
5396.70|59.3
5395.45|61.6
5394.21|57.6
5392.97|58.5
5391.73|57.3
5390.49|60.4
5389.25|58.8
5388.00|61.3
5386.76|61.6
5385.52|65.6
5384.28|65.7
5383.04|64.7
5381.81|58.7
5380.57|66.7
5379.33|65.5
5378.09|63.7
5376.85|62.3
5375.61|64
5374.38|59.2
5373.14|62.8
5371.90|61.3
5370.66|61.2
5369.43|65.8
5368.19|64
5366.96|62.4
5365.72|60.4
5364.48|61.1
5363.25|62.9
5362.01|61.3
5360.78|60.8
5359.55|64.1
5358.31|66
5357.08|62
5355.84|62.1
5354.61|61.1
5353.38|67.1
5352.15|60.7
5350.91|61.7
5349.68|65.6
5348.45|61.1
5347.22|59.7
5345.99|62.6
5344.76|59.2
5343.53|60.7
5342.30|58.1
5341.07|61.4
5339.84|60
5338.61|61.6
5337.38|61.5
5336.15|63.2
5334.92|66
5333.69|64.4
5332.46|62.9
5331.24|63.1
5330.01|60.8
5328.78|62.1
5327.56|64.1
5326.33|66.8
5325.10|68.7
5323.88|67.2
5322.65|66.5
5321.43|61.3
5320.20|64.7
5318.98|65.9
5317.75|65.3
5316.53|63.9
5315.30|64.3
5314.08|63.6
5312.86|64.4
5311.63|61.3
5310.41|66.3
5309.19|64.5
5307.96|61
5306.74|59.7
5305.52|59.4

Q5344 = 62.7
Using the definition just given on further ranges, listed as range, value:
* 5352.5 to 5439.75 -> 60.2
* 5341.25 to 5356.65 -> 61.6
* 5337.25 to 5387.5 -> 62.4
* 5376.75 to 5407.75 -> 61.8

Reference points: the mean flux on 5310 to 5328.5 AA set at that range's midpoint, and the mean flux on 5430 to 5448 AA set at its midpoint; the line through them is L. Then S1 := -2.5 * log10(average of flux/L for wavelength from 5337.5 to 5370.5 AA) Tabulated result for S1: -0.03 mag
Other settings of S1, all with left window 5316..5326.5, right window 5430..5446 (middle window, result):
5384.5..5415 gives -0.12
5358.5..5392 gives -0.08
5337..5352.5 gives 0.02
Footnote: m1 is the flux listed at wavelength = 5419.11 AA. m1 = 57.6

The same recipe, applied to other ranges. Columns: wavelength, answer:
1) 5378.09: 63.7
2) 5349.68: 65.6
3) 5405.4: 65.3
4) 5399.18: 60.9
